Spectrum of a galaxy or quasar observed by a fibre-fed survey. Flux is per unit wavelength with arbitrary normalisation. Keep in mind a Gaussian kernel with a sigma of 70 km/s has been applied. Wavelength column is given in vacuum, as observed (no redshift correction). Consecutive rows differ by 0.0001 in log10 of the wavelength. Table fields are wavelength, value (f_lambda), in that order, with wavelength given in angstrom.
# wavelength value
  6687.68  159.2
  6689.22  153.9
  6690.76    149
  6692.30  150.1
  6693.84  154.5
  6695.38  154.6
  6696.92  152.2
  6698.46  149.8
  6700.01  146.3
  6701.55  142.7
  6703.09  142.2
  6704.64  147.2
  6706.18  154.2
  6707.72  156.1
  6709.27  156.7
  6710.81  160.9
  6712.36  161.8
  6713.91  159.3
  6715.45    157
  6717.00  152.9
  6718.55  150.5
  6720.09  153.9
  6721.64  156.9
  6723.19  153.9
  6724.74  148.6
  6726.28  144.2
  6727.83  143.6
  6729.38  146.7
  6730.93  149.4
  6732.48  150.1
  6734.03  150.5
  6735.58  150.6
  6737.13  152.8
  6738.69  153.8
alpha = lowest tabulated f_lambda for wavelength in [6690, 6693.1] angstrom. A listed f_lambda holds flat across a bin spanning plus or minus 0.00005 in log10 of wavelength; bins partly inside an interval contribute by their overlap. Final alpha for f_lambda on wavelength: 149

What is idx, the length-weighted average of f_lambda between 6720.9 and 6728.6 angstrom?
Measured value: 149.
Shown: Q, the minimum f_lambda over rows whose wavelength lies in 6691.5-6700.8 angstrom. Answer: 146.3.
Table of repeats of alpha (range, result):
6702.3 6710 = 142.2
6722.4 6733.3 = 143.6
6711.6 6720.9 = 150.5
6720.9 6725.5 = 148.6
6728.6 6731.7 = 146.7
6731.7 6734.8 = 150.1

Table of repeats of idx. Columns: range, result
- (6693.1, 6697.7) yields 154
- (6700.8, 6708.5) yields 148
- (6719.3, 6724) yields 155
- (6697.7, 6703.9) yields 145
